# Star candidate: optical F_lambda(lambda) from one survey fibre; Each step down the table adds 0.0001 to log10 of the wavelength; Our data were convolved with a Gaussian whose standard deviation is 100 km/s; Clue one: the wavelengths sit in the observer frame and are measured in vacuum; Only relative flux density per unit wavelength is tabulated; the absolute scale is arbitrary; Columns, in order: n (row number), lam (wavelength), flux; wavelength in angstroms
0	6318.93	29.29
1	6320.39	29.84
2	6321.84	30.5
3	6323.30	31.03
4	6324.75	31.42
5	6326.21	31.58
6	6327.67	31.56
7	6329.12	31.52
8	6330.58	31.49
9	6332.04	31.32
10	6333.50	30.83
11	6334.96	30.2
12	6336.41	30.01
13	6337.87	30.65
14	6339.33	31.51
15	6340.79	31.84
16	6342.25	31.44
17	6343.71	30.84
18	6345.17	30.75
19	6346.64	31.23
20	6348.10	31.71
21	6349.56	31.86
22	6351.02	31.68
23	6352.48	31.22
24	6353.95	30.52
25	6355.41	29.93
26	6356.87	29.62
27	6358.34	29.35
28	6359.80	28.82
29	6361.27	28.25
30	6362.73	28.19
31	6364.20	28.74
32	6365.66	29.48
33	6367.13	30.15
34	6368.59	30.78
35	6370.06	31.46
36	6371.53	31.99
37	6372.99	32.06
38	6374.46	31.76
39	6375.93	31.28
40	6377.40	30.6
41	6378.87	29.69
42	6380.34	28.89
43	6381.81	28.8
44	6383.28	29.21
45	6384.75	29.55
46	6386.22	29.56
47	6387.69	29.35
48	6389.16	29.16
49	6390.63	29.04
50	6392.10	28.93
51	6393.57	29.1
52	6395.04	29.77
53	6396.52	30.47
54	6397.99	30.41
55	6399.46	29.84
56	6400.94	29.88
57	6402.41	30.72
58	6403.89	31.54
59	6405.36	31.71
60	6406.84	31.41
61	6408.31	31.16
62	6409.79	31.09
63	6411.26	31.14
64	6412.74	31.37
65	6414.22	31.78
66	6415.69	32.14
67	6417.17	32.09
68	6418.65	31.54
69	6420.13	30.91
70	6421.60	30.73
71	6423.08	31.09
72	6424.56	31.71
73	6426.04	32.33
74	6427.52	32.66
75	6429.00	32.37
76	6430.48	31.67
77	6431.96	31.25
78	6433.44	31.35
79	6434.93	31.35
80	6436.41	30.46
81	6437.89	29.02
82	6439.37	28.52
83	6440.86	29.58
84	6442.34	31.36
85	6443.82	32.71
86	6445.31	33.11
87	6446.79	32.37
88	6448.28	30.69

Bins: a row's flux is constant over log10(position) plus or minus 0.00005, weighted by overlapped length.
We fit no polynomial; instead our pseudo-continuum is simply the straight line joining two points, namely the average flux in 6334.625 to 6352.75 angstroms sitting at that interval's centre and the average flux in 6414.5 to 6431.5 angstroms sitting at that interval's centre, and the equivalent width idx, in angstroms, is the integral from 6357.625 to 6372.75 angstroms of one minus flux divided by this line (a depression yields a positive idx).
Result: 0.7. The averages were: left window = 31.2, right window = 31.8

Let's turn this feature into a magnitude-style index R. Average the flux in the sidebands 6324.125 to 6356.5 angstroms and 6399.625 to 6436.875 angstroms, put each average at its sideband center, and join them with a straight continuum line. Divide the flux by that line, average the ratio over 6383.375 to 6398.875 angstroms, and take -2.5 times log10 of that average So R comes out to 0.06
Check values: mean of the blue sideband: 31.1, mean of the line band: 29.5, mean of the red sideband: 31.4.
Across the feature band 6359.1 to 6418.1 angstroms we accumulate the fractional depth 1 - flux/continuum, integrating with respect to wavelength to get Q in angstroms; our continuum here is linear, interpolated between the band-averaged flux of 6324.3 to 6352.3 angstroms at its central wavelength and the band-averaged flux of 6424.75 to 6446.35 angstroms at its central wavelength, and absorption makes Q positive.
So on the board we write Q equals 1.8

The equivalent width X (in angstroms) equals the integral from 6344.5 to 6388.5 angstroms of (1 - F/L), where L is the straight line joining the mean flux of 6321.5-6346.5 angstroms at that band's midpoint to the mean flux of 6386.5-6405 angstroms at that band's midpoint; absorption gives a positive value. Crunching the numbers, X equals 0.4 angstroms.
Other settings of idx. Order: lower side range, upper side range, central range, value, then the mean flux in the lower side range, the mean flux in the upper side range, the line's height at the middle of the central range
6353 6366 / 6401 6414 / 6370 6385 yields -0.25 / 29.2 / 31.2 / 30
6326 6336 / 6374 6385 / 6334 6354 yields -0.19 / 31.2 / 29.9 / 30.8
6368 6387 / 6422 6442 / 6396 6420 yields -0.30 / 30.4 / 31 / 30.8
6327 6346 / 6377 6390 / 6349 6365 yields 0.28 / 31.1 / 29.4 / 30.3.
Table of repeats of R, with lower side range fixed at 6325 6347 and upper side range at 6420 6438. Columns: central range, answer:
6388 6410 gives 0.04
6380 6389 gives 0.07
